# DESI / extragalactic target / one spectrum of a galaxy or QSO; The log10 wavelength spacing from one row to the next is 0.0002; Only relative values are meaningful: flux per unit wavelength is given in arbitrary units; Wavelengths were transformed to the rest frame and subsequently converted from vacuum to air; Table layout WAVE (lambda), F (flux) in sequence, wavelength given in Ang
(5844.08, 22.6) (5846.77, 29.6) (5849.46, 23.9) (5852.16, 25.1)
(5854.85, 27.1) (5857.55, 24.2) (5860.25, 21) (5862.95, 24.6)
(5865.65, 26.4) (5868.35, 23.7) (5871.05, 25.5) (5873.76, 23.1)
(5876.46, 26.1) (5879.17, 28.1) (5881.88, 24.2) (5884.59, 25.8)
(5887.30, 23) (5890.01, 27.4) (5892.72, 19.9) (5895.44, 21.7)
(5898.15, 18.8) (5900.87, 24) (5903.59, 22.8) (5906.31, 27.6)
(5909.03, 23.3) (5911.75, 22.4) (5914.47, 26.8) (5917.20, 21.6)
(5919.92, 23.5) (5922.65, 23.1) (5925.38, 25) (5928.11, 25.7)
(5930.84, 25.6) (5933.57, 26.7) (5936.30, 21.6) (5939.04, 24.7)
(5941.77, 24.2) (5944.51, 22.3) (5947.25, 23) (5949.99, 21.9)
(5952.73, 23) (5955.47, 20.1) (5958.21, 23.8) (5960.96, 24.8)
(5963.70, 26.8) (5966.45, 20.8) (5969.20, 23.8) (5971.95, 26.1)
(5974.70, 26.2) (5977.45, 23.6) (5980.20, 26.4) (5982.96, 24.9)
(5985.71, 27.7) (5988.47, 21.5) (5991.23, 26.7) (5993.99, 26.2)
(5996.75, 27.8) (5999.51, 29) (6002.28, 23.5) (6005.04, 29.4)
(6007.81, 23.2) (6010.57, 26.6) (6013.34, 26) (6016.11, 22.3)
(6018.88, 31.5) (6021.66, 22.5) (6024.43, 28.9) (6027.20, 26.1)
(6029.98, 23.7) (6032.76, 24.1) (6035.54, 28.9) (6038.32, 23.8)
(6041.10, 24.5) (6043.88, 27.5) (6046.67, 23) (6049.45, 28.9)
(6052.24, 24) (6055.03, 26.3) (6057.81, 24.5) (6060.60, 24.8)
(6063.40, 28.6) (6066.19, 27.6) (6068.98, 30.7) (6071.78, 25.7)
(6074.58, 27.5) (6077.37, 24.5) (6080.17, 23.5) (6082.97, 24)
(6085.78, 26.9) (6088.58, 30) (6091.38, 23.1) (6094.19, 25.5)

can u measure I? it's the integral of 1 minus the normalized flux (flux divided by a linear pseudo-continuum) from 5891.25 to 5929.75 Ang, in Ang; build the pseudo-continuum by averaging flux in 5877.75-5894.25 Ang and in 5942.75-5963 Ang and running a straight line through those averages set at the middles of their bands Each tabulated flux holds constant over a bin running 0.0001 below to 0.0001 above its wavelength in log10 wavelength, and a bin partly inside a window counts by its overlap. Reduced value 1.08 Ang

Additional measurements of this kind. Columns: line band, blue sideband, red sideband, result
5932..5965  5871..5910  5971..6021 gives 2.0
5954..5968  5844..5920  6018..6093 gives 1.0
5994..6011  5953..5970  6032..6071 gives -1.3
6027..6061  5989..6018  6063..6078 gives 2.0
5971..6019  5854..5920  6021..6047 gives -1.5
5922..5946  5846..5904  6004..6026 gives 0.8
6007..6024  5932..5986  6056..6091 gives -0.3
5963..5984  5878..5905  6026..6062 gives -0.2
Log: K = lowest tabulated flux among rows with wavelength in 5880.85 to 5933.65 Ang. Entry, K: 18.8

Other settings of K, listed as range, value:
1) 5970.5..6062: 21.5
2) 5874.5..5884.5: 24.2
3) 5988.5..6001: 26.2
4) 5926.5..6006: 20.1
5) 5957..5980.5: 20.8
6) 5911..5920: 21.6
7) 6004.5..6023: 22.3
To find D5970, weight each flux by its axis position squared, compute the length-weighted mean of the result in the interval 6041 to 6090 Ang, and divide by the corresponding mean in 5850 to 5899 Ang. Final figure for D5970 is 1.16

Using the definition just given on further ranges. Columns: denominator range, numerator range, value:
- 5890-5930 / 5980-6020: 1.15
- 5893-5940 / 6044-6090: 1.17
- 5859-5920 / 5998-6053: 1.13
